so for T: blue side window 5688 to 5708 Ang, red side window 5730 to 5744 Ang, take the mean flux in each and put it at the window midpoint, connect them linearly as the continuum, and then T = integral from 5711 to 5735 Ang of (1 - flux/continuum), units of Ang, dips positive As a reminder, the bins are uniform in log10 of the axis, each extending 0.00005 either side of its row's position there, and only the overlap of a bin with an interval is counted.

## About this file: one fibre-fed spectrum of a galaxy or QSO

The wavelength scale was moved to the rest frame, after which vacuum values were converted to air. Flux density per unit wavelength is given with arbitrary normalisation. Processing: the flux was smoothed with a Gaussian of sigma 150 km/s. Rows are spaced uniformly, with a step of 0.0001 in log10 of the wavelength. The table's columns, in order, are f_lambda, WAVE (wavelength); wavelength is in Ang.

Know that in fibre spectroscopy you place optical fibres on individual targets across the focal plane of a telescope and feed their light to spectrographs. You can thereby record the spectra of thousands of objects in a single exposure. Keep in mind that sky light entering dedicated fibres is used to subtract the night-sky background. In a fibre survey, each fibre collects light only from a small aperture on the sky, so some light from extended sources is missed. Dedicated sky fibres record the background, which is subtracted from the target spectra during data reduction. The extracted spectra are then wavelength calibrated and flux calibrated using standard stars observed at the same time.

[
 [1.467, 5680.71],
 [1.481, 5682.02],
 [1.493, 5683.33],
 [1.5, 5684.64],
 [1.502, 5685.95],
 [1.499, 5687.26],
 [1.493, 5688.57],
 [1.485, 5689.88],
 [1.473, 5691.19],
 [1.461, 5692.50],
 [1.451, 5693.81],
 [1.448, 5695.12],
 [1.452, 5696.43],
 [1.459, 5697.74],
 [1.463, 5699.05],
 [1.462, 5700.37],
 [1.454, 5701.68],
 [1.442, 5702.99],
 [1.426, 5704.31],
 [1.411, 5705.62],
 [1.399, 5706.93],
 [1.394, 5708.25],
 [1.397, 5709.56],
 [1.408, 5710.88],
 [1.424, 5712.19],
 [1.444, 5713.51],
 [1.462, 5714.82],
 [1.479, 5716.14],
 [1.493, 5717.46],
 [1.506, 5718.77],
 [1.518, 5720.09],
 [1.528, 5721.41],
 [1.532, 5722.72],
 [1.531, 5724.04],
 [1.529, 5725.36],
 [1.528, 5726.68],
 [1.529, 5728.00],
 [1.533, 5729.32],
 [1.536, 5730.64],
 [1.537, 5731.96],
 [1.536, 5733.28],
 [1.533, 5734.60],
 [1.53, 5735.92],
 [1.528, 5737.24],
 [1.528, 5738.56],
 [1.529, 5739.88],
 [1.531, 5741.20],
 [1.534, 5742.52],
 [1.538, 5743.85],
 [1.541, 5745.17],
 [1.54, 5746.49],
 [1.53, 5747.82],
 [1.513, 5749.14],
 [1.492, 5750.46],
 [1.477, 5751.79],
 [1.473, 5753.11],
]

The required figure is -0.1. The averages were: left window 1.45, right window 1.53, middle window 1.51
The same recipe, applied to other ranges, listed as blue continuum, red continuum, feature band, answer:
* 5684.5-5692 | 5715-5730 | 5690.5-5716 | 1.1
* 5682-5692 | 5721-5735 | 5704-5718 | 0.8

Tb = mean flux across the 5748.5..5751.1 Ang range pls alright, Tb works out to 1.5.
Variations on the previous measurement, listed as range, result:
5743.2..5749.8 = 1.53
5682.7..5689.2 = 1.5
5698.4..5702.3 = 1.46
